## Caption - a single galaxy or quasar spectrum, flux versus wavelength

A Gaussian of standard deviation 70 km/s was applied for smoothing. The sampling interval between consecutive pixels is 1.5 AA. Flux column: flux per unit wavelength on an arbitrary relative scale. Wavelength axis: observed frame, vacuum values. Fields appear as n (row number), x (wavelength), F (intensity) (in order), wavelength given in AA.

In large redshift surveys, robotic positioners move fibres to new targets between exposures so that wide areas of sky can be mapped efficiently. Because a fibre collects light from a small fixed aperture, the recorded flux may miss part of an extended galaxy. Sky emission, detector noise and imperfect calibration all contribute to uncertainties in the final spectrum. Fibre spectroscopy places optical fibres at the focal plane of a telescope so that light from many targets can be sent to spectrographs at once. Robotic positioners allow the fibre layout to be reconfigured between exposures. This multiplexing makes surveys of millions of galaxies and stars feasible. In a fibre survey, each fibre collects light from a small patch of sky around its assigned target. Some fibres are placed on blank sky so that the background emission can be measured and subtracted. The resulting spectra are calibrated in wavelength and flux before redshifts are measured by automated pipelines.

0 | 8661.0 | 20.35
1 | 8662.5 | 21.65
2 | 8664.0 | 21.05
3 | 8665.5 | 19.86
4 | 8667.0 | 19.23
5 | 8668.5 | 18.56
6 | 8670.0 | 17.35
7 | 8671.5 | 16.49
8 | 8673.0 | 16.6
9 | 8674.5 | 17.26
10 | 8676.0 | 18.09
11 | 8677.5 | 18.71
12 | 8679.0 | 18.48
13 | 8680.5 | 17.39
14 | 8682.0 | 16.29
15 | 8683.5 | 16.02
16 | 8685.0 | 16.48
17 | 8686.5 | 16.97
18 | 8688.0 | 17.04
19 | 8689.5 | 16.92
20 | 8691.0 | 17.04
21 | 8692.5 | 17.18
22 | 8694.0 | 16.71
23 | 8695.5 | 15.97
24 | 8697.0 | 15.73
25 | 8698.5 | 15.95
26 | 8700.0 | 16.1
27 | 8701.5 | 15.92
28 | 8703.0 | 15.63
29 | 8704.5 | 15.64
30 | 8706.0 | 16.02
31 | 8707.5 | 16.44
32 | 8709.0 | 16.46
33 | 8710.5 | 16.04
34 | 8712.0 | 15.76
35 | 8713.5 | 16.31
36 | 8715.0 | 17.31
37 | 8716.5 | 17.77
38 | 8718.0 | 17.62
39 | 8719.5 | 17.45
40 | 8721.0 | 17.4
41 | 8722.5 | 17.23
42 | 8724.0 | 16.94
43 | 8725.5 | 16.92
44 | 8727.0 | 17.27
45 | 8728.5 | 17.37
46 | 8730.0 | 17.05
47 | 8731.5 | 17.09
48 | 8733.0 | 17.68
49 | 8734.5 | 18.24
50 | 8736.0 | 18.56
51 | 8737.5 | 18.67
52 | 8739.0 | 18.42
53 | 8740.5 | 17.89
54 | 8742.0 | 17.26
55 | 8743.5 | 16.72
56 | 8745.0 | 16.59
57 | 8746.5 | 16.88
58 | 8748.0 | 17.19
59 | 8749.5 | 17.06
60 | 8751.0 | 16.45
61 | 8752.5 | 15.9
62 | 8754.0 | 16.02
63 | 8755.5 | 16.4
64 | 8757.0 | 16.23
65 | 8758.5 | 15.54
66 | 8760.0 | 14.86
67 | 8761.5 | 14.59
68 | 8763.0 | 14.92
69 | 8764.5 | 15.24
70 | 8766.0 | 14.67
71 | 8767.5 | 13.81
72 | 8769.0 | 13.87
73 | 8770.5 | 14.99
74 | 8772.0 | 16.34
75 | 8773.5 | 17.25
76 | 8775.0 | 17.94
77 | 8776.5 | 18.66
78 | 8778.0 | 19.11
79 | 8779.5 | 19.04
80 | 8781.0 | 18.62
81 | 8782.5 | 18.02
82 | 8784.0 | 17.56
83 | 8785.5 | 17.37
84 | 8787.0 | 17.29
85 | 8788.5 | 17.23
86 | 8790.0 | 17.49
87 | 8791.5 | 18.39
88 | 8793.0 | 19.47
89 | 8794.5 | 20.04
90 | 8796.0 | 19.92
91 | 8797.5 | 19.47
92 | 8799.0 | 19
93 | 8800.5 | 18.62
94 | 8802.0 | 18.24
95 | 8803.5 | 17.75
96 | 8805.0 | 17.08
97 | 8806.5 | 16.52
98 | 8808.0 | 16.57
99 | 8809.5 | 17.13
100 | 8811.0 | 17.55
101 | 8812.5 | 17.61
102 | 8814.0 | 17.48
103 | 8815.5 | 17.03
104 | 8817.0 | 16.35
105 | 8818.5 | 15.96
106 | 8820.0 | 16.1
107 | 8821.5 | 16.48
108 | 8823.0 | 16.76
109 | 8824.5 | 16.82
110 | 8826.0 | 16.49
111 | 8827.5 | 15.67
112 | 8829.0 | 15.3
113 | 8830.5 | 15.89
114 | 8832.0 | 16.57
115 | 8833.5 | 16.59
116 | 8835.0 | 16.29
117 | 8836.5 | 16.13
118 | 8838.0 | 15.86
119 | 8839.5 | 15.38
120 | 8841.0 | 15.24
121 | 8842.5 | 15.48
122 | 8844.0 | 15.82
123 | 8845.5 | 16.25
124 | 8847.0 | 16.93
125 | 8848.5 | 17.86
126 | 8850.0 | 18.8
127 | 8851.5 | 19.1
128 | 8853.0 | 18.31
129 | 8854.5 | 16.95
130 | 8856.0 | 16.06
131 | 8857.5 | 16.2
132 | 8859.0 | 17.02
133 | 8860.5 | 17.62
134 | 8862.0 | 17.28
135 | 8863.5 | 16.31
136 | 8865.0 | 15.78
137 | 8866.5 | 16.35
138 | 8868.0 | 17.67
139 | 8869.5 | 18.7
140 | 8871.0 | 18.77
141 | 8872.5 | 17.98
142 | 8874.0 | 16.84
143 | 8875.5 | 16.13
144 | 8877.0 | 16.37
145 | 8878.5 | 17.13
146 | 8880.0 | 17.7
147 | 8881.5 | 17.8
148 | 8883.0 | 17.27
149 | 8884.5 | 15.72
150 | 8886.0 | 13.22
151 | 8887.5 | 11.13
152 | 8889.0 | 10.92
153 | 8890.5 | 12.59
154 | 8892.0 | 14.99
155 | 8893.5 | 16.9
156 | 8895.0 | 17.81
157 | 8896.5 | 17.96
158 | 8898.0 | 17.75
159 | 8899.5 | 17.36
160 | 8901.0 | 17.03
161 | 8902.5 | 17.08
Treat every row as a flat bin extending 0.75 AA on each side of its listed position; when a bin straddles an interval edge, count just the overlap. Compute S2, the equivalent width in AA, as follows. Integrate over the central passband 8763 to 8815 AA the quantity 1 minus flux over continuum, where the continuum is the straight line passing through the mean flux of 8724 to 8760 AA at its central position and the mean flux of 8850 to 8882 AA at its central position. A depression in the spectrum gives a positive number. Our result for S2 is -1.0 AA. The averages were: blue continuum 17.1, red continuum 17.3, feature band 17.5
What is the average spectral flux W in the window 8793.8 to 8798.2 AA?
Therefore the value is 19.8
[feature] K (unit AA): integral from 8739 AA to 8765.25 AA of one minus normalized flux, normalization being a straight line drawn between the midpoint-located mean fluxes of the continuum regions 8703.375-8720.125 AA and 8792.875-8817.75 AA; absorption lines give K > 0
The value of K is 1.4 AA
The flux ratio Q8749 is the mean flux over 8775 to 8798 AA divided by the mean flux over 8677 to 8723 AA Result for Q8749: 1.1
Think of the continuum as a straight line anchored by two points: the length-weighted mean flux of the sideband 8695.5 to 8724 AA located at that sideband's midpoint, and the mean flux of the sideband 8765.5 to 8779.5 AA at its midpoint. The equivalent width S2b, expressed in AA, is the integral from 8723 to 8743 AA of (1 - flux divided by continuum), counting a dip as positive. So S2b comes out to -1.4 AA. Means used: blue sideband 16.5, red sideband 16.5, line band 17.6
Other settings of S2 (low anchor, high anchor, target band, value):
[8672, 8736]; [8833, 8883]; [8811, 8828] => 0.26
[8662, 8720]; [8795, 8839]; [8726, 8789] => 0.83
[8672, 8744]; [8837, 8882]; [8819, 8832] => 0.60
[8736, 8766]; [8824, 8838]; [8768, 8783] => -0.86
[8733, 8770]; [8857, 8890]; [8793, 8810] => -2.02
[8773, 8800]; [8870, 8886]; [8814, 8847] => 2.96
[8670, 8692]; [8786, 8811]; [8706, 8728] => 0.68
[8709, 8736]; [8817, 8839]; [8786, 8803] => -2.17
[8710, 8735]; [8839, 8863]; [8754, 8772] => 2.07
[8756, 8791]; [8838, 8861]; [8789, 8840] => -1.48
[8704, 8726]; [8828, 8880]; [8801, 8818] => -0.43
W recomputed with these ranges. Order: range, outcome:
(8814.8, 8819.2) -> 16.4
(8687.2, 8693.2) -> 17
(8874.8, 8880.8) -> 16.8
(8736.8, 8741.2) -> 18.3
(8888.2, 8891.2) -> 11.7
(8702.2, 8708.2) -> 15.9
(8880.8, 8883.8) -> 17.5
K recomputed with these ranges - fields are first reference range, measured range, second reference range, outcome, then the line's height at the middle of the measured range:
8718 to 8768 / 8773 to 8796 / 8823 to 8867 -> -2.3 AA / 16.7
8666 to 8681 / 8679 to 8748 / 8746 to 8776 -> -0.1 AA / 16.9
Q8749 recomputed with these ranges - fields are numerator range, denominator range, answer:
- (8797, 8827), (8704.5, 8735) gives 1.01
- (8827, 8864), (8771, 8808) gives 0.92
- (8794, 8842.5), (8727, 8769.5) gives 1.03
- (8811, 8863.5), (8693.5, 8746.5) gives 0.98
